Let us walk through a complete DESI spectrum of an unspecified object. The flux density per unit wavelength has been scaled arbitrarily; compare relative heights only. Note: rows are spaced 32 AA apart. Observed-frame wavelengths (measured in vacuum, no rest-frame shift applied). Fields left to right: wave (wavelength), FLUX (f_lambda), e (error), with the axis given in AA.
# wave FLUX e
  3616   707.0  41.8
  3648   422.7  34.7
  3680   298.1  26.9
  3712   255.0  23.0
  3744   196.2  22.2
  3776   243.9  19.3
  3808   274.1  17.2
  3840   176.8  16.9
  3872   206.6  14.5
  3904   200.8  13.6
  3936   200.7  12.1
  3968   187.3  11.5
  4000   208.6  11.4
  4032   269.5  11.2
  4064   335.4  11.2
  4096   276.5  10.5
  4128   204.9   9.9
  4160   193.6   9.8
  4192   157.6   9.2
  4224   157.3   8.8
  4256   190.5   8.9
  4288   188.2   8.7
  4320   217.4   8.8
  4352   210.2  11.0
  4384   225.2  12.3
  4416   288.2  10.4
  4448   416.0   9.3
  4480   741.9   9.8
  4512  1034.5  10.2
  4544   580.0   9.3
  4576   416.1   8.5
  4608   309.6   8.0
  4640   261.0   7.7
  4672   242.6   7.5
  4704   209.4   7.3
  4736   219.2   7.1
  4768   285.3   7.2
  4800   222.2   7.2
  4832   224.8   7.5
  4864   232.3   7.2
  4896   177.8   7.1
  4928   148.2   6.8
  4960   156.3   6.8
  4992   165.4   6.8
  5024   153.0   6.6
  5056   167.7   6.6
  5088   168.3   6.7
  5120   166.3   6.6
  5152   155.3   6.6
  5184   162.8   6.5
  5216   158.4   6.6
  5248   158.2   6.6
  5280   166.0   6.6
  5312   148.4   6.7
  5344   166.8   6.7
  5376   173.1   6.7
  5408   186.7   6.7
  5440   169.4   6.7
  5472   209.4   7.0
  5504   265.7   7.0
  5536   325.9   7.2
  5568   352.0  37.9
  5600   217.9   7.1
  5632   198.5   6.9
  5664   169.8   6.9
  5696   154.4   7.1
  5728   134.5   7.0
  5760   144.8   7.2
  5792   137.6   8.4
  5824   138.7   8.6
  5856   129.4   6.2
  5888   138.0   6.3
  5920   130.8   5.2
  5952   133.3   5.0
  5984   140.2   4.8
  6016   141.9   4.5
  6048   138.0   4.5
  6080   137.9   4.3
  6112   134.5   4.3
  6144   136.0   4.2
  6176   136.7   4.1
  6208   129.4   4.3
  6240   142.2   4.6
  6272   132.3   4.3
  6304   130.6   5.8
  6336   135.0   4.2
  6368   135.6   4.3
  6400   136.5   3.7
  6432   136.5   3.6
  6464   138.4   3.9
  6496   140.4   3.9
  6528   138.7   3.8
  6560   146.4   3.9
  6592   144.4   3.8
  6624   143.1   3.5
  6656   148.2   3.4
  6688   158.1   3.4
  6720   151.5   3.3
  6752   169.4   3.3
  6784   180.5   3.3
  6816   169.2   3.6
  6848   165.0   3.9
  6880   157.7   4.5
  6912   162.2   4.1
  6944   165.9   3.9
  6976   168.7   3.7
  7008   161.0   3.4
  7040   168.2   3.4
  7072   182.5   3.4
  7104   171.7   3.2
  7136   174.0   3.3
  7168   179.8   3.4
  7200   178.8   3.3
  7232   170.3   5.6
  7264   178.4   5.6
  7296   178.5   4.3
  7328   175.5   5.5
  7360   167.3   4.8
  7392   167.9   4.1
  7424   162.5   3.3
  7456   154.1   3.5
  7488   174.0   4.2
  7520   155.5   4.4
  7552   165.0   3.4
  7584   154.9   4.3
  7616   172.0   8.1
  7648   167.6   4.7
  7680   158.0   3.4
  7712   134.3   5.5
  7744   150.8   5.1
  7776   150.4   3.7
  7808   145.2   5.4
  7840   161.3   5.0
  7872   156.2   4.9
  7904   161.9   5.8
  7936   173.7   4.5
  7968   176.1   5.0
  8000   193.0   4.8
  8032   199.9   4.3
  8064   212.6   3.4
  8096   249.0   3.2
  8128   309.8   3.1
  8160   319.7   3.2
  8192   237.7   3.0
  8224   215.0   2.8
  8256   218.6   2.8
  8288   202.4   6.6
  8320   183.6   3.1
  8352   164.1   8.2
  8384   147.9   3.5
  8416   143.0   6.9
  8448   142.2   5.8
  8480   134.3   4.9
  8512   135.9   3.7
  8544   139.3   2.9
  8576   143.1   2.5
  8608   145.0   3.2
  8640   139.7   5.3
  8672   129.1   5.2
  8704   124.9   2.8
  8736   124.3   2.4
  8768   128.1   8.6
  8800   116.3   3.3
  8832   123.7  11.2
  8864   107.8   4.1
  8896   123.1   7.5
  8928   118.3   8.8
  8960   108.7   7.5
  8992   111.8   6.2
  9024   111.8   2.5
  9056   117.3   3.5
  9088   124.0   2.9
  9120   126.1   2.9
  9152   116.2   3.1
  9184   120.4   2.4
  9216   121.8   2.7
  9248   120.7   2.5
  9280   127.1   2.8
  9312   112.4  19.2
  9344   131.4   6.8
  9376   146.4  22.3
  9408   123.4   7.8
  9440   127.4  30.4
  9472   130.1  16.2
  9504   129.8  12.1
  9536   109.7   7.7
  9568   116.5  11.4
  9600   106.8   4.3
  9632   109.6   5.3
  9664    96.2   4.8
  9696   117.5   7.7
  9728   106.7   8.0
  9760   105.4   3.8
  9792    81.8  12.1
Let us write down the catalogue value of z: 1.91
